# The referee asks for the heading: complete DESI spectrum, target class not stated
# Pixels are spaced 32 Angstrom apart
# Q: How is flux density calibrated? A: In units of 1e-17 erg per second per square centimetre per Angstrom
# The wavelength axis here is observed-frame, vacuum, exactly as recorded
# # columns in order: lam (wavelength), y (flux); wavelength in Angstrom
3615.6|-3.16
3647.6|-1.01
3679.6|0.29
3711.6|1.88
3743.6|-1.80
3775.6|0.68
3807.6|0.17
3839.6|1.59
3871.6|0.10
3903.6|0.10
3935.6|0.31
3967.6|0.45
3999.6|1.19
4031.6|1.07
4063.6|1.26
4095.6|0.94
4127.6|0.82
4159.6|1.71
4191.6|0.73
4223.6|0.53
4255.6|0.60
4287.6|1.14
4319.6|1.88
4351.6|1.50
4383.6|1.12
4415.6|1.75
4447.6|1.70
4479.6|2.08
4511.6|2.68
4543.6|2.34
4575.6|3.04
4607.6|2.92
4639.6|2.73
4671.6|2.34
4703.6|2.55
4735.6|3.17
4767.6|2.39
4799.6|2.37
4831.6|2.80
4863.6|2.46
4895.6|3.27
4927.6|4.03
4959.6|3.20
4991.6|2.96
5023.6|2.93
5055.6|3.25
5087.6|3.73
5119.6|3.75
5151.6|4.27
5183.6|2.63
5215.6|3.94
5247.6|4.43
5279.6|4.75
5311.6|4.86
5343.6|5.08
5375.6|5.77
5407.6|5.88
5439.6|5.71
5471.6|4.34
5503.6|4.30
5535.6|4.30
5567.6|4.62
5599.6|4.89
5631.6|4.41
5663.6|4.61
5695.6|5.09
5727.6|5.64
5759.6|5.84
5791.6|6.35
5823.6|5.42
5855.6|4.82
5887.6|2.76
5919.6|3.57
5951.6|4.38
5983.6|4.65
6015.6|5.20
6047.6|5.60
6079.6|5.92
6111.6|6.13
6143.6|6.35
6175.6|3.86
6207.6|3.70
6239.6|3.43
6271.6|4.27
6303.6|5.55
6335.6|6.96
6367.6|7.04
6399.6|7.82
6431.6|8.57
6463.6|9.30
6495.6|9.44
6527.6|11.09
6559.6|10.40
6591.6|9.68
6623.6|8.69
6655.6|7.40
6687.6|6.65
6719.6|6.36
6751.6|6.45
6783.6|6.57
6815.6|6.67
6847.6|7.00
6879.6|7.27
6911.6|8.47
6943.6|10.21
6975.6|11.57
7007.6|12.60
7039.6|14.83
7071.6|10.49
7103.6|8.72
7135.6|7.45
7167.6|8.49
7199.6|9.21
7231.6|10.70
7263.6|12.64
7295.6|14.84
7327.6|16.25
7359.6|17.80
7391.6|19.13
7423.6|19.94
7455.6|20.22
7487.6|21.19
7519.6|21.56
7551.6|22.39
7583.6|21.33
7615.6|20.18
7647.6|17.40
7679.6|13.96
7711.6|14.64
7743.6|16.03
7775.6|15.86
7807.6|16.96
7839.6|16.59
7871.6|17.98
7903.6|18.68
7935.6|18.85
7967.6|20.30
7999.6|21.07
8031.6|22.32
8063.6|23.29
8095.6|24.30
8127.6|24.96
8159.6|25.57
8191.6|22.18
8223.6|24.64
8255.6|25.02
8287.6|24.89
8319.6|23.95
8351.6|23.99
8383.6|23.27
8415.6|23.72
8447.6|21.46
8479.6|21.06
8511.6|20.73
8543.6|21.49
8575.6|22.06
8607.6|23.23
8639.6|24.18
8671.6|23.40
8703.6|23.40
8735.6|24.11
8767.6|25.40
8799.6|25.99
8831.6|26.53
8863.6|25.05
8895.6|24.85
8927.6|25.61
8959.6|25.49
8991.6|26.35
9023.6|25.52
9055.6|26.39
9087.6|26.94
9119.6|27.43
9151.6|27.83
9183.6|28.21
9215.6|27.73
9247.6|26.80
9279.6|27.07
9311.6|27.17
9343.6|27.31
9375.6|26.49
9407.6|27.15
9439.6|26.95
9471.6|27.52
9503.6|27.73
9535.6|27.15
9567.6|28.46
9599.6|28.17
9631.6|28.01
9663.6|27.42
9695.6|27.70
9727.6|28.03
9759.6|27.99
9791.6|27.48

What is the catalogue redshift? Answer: 0.000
